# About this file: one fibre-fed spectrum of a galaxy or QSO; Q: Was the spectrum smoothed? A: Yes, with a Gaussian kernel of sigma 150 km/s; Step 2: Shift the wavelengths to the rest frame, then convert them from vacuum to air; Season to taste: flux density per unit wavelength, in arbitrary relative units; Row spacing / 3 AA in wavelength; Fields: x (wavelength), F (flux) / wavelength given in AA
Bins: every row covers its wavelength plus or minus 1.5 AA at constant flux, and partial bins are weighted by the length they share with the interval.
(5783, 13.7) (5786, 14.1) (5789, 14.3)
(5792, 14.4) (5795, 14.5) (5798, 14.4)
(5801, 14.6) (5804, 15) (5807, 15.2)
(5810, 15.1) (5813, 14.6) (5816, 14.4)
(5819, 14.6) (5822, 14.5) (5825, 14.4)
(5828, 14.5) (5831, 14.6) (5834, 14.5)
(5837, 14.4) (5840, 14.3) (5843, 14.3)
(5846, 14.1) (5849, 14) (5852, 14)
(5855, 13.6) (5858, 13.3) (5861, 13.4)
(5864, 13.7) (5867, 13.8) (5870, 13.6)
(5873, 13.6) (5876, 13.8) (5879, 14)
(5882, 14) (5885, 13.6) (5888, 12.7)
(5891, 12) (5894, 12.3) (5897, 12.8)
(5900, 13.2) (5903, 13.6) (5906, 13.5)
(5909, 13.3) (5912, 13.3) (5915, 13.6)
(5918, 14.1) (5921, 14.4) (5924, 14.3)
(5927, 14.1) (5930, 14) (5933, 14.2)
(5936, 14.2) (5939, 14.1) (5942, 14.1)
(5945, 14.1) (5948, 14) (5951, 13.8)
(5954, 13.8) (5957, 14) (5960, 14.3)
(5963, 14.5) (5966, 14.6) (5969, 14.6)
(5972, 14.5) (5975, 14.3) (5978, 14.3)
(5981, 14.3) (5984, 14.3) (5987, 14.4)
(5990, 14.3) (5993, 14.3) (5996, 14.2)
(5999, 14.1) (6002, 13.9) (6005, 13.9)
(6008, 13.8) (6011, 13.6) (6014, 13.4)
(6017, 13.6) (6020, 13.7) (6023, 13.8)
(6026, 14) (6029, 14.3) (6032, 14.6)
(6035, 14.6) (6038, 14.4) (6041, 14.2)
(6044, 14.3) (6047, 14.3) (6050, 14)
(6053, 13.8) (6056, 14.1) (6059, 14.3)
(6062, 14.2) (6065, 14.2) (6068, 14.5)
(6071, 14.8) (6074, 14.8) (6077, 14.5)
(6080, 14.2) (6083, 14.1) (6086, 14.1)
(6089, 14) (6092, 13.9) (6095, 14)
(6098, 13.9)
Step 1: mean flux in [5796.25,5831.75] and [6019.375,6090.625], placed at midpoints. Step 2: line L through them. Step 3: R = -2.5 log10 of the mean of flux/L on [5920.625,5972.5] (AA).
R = 0.02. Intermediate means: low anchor 14.7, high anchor 14.2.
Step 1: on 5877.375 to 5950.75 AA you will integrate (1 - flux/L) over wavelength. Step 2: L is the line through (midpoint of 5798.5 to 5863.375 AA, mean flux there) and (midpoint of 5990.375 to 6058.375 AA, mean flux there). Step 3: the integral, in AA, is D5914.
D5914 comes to 2.9 AA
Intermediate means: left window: 14.3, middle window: 13.6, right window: 14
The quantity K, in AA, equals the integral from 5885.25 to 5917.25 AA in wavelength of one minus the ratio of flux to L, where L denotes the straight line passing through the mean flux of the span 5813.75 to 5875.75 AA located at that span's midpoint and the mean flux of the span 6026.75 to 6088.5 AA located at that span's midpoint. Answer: 2.4 AA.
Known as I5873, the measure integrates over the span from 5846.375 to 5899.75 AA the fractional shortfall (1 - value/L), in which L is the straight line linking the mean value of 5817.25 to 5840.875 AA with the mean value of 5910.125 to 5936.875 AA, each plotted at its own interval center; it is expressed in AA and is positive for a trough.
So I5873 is 3.1 AA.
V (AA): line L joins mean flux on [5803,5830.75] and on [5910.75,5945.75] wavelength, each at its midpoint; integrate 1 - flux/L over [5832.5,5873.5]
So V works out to 1.6 AA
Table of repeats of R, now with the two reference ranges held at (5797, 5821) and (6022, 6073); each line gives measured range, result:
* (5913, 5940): 0.03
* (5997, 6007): 0.03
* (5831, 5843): 0.02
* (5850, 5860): 0.08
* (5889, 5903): 0.15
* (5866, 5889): 0.07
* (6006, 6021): 0.06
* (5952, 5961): 0.03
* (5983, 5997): 0.01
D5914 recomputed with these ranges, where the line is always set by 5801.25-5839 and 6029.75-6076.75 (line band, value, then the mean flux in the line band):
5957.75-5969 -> 0.00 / 14.5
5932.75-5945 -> 0.30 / 14.1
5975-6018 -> 1.12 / 14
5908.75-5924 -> 0.72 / 13.8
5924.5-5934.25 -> 0.26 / 14.1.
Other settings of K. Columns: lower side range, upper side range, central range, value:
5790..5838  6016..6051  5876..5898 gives 2.05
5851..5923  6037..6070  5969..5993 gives -0.81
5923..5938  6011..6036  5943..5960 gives 0.16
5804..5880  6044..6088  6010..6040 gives 0.53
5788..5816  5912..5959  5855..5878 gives 1.21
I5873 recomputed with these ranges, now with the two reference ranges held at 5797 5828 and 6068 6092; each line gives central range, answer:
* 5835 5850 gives 0.4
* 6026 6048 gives 0.0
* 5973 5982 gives 0.1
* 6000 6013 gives 0.6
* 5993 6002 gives 0.2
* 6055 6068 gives 0.1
